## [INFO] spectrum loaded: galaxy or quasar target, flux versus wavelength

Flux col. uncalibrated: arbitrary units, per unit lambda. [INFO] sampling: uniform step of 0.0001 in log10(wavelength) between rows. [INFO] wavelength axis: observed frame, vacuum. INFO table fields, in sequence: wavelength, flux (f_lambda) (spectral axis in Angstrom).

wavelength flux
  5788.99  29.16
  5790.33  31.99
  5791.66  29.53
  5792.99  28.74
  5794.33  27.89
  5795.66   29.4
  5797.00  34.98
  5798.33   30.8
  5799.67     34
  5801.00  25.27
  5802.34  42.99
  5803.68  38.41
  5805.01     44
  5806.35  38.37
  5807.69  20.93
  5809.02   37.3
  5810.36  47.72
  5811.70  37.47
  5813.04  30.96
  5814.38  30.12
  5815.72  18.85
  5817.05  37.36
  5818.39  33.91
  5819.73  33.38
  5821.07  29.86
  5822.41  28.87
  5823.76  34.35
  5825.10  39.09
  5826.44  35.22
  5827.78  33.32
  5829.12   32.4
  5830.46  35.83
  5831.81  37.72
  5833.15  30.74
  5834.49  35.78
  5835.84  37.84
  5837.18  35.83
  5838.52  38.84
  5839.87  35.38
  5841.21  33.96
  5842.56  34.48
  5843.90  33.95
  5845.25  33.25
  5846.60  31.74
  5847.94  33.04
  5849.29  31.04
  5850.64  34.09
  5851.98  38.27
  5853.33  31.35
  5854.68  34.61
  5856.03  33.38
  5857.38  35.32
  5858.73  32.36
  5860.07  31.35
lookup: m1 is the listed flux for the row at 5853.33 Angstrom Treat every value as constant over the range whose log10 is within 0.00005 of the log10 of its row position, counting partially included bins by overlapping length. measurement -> 31.35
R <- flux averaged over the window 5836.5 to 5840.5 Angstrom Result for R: 36.7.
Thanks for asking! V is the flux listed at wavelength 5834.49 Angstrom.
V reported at 35.78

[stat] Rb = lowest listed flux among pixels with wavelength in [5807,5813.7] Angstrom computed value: 20.93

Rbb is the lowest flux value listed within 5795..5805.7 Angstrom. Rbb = 25.27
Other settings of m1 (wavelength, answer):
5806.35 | 38.37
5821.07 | 29.86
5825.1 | 39.09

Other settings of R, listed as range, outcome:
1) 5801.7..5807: 40.9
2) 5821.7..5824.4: 31.5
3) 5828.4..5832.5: 35.3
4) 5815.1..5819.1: 30.3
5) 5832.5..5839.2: 35.8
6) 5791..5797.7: 30.1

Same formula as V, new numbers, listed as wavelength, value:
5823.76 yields 34.35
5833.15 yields 30.74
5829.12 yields 32.4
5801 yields 25.27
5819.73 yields 33.38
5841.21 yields 33.96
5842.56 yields 34.48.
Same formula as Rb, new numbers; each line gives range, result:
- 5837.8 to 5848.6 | 31.74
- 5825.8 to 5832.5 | 32.4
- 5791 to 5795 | 27.89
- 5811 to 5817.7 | 18.85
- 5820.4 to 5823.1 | 28.87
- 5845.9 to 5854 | 31.04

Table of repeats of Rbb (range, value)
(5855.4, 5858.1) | 33.38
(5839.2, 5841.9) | 33.96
